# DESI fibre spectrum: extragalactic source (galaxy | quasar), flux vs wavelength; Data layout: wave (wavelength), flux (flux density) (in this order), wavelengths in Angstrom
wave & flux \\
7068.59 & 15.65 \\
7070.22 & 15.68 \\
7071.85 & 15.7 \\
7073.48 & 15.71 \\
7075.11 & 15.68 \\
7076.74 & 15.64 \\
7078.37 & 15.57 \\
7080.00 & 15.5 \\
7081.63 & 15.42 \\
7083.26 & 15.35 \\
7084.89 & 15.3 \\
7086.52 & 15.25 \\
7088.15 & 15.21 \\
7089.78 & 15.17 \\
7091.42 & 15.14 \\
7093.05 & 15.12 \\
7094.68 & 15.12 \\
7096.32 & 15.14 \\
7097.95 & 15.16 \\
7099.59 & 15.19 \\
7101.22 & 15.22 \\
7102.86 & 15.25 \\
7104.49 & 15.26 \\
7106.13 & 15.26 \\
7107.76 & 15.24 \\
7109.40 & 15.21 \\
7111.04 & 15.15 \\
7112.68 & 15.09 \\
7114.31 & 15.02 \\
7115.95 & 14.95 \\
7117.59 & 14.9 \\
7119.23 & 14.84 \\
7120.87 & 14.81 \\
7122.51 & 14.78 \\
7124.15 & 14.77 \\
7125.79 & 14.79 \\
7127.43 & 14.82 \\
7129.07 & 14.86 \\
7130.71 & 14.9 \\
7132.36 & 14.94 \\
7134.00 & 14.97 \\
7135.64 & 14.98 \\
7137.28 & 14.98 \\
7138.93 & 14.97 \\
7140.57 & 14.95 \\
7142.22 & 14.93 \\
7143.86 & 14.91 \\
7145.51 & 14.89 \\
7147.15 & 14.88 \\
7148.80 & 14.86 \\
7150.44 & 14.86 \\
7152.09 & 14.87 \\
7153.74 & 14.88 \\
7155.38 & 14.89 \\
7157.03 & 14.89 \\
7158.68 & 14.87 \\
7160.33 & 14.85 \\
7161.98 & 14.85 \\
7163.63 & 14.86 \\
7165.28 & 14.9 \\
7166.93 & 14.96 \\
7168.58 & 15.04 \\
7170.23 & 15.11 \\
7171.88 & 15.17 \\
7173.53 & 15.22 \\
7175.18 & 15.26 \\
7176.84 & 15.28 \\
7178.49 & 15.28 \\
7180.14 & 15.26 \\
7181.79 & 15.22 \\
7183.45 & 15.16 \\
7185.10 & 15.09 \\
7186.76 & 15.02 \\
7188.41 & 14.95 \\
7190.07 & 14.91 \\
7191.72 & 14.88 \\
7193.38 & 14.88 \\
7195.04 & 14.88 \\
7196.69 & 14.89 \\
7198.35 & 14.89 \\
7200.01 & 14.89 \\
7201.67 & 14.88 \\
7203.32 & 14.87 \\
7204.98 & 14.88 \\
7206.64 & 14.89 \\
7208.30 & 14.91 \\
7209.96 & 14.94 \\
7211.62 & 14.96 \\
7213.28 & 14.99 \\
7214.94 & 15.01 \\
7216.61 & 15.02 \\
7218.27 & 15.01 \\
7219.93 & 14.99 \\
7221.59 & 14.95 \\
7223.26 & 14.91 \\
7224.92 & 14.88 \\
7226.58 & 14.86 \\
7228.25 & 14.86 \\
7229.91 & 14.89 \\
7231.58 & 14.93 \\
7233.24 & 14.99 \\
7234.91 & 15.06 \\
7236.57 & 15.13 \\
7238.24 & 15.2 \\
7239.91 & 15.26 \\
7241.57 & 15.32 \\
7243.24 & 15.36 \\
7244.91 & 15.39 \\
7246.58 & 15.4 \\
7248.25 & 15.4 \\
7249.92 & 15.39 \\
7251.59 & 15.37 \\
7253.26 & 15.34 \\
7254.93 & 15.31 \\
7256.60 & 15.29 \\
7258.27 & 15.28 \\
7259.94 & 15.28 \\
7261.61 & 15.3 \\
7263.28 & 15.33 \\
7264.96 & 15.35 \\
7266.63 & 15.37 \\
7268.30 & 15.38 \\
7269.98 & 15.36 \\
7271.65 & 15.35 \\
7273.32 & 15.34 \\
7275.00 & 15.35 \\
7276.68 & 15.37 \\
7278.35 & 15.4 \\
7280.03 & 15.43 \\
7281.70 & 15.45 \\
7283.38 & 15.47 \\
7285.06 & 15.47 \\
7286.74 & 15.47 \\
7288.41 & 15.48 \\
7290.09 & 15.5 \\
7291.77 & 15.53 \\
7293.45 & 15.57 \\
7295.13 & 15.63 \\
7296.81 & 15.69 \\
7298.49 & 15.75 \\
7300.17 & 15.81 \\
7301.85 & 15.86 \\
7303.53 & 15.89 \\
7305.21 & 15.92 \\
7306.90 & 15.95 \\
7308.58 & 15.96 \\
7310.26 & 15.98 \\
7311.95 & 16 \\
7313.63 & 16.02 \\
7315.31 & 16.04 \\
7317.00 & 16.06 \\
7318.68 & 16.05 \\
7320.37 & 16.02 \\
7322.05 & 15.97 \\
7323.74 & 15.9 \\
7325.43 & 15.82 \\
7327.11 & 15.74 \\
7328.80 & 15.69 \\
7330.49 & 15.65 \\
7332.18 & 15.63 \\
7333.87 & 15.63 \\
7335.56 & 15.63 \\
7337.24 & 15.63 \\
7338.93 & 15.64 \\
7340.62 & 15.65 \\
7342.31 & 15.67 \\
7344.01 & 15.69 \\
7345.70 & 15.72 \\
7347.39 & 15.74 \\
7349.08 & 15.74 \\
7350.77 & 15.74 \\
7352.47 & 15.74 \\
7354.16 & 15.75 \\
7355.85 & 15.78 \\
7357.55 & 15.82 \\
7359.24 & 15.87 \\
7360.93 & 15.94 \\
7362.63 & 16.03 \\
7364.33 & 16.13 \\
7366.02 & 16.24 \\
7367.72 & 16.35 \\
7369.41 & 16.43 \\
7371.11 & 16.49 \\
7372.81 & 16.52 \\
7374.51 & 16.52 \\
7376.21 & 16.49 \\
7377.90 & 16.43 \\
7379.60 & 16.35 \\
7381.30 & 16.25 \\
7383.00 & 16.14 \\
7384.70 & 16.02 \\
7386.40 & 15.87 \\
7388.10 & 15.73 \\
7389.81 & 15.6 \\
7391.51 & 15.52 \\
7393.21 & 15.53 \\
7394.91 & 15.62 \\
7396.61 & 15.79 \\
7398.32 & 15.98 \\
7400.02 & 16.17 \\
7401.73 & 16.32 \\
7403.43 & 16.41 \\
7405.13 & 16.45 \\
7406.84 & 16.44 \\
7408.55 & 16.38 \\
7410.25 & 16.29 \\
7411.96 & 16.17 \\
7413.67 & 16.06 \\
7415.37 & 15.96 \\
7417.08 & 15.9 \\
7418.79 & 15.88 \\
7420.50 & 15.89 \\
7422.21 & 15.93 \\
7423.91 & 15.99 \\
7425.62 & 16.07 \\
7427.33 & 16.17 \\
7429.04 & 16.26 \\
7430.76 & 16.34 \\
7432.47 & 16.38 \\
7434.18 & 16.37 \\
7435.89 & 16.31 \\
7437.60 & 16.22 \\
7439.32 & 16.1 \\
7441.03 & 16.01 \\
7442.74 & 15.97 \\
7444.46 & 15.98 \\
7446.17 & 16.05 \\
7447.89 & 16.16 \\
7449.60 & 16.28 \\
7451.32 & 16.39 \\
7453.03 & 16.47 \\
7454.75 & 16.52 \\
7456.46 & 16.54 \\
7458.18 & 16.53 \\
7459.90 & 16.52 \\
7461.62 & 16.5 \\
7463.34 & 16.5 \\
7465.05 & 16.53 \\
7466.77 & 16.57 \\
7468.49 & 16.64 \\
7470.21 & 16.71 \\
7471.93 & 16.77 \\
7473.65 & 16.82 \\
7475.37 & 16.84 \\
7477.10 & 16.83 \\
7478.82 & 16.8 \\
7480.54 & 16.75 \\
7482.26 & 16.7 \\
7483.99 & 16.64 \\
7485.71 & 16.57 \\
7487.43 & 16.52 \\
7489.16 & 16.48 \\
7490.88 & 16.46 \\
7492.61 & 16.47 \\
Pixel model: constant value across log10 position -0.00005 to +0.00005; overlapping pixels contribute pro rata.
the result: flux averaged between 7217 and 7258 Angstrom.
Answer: 15.1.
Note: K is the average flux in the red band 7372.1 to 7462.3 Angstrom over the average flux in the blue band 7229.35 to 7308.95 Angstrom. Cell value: 1.0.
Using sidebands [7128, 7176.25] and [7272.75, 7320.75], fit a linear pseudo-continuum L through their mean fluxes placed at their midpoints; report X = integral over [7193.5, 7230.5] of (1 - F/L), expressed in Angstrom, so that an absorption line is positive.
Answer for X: 0.83 Angstrom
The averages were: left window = 14.9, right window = 15.7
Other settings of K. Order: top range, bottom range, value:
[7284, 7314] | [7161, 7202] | 1.05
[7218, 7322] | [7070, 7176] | 1.02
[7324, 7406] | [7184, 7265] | 1.06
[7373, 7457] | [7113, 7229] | 1.08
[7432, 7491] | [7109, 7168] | 1.10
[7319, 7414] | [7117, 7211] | 1.07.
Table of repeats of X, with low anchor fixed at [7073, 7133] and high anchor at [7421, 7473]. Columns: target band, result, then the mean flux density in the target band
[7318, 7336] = 0.14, 15.8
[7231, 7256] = 0.59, 15.3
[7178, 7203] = 0.73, 15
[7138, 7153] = 0.39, 14.9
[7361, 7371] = -0.11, 16.2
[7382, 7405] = 0.32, 15.9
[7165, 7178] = 0.22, 15.1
